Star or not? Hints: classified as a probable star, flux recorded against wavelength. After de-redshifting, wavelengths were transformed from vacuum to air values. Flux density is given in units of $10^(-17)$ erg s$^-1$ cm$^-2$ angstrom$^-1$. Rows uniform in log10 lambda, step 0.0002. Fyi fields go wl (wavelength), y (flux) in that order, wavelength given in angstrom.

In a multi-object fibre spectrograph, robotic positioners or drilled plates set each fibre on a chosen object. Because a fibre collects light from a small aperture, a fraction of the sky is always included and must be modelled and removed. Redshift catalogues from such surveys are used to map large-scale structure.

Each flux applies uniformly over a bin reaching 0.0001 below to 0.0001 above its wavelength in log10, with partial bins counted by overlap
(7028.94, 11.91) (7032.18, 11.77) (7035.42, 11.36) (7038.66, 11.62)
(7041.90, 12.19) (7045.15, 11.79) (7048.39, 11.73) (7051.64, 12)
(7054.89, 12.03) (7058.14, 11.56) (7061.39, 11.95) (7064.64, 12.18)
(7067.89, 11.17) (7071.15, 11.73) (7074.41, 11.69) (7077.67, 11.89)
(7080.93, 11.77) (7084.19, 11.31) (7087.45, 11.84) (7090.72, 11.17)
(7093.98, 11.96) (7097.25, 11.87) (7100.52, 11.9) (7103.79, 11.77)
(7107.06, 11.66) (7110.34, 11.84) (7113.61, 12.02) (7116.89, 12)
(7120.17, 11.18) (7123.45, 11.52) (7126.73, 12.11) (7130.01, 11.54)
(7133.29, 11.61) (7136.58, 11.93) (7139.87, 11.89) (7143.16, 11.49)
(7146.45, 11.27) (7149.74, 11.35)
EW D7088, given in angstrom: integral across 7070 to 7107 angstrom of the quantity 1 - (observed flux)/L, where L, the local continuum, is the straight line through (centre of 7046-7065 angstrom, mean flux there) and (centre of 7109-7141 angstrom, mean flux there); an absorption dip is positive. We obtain 0.4 angstrom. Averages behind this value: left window 11.9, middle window 11.7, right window 11.8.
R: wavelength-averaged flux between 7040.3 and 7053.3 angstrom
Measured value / 11.9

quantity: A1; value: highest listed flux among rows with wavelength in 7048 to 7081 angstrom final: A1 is 12.18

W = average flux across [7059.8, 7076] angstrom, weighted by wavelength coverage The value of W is 11.7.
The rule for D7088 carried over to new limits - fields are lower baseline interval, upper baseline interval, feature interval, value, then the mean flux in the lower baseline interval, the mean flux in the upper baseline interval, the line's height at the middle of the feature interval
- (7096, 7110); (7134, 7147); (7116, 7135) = 0.1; 11.8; 11.7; 11.7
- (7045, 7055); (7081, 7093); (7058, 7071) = 0.0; 11.9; 11.5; 11.7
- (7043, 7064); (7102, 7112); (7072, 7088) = 0.2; 11.9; 11.8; 11.8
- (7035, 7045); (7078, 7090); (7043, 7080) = -0.3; 11.8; 11.6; 11.7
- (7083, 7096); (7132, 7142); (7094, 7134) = -0.2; 11.6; 11.8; 11.7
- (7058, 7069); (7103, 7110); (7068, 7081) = 0.1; 11.8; 11.7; 11.8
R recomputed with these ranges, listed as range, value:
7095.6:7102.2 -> 11.9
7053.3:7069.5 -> 11.8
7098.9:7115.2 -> 11.8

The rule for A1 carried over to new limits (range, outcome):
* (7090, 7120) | 12.02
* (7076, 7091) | 11.89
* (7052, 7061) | 12.03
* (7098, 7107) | 11.9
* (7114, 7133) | 12.11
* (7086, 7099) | 11.96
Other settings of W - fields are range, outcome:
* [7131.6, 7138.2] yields 11.8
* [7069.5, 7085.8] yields 11.7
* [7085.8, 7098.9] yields 11.7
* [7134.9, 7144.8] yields 11.8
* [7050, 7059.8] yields 11.9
